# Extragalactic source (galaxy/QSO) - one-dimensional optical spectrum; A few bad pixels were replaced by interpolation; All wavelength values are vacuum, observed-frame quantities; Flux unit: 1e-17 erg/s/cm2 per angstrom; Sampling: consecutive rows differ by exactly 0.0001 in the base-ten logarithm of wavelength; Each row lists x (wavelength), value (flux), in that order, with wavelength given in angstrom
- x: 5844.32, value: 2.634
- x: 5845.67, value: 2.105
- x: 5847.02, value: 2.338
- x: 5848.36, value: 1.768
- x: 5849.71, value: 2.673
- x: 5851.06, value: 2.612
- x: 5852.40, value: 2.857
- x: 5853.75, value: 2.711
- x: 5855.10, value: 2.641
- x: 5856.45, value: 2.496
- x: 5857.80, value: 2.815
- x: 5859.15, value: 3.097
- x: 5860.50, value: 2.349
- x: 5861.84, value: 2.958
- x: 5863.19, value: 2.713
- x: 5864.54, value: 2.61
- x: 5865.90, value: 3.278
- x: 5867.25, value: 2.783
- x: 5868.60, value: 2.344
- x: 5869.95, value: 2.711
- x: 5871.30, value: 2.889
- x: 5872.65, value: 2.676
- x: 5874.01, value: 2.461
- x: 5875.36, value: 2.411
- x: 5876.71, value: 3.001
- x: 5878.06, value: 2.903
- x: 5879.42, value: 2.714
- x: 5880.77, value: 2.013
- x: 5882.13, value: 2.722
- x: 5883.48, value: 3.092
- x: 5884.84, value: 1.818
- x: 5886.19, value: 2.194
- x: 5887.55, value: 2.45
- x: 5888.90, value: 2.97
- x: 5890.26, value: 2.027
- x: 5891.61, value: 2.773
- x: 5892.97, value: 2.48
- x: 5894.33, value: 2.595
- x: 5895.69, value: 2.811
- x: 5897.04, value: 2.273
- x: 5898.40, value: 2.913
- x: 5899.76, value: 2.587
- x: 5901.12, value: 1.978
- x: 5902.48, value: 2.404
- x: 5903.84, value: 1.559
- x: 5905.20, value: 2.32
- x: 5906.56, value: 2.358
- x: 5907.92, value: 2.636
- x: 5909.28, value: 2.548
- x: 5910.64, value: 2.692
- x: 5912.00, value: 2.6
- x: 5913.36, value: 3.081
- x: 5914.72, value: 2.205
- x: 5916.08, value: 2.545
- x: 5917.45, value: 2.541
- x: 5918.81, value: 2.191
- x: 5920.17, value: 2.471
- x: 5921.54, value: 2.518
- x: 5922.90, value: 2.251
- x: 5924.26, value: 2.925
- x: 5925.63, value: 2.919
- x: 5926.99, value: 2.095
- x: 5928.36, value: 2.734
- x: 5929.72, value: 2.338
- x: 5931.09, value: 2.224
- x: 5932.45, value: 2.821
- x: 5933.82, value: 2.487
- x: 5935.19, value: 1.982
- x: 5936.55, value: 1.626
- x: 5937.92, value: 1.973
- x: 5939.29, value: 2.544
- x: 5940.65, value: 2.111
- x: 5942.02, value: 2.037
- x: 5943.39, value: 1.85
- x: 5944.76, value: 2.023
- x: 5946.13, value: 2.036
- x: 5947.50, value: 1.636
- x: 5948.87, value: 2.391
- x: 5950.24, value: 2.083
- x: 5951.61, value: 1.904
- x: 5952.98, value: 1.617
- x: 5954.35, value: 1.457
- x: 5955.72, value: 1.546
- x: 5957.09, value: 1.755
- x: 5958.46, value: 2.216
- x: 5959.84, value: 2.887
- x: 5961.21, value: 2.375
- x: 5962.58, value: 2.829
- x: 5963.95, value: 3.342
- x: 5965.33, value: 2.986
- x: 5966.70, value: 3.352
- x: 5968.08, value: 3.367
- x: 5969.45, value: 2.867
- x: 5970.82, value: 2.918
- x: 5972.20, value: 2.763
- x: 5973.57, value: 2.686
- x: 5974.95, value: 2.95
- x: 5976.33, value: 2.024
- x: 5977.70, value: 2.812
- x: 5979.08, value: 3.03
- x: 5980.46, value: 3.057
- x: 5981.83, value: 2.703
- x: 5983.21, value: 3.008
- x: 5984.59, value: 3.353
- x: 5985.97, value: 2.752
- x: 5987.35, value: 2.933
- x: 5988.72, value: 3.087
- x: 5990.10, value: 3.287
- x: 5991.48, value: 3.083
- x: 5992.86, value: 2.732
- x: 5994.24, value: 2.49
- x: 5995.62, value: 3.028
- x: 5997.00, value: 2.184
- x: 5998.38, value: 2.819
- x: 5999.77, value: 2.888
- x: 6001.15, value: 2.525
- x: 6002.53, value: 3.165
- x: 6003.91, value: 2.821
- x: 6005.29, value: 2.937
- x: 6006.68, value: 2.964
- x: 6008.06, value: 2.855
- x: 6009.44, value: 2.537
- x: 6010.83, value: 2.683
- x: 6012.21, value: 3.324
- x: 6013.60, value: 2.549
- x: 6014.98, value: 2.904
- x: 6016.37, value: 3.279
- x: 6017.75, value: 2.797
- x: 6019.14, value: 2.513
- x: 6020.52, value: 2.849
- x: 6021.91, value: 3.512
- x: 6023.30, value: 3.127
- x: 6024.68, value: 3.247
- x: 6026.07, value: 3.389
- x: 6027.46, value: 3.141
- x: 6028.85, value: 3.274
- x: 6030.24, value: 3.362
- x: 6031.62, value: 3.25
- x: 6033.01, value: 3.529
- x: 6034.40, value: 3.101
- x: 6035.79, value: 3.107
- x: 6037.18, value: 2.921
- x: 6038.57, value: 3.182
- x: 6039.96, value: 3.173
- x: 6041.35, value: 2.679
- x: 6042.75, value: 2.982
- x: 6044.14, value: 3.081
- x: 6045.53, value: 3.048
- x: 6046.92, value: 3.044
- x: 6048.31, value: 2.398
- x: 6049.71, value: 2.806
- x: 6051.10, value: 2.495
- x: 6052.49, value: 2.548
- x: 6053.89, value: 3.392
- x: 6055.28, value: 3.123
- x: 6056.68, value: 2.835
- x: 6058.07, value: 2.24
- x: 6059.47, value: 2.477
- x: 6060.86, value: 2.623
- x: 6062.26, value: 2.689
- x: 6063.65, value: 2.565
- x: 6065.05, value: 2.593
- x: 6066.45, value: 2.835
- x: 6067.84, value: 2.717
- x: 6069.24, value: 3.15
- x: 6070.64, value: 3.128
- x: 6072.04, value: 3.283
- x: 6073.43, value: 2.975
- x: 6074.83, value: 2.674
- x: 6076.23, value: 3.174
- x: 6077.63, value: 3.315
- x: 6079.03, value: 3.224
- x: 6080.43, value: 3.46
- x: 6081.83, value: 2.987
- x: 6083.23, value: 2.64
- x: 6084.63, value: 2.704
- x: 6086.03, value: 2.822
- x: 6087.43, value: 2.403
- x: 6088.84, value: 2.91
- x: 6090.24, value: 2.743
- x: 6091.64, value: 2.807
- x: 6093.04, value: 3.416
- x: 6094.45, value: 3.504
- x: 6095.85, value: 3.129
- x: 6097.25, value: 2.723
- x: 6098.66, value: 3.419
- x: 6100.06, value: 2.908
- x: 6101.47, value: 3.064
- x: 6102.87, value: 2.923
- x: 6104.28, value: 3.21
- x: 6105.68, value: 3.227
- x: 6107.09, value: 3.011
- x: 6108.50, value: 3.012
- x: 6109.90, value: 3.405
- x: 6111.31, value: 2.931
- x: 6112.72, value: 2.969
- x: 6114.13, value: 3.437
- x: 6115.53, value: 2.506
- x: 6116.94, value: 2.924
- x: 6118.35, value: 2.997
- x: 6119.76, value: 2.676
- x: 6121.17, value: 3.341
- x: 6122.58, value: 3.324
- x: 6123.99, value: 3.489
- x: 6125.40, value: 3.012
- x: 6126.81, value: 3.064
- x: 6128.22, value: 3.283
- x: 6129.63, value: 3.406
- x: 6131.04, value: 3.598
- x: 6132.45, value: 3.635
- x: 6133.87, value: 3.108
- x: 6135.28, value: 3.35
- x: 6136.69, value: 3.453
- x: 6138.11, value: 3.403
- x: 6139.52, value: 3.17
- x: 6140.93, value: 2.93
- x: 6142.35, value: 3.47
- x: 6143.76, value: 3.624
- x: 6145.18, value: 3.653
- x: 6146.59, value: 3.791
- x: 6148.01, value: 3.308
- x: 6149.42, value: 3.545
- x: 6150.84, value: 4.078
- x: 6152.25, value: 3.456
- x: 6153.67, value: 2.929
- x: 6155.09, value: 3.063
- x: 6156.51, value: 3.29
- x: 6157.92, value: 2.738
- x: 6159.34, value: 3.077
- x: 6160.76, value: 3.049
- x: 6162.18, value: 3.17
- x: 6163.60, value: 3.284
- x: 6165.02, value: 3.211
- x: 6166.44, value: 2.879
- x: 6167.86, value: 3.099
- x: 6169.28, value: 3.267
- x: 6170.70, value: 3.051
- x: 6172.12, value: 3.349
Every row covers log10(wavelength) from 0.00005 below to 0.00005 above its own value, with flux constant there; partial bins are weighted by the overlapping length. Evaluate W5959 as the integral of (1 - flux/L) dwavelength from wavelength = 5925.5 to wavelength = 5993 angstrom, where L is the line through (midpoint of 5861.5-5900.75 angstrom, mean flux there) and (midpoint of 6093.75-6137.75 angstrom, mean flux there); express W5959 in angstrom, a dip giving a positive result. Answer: 7.2 angstrom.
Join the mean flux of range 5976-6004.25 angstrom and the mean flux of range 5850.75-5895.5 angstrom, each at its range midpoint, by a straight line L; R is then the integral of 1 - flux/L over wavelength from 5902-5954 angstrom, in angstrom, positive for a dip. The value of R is 8.6 angstrom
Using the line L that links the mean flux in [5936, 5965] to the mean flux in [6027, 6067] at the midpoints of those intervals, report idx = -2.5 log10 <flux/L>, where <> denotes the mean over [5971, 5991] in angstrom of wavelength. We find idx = -0.22 mag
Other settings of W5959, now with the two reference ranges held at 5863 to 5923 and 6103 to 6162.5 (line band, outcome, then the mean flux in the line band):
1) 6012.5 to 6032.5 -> -1.2 angstrom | 3.09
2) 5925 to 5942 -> 2.2 angstrom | 2.31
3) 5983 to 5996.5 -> -0.7 angstrom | 2.96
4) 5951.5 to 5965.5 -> 2.4 angstrom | 2.25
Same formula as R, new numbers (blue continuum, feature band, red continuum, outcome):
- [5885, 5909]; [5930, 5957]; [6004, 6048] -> 6.3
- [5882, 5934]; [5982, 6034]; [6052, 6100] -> -4.3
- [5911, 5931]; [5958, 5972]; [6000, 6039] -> -0.9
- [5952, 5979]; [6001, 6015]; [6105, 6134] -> -0.6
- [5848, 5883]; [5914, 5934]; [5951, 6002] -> 1.5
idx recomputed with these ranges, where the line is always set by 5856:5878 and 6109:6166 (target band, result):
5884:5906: 0.167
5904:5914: 0.107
